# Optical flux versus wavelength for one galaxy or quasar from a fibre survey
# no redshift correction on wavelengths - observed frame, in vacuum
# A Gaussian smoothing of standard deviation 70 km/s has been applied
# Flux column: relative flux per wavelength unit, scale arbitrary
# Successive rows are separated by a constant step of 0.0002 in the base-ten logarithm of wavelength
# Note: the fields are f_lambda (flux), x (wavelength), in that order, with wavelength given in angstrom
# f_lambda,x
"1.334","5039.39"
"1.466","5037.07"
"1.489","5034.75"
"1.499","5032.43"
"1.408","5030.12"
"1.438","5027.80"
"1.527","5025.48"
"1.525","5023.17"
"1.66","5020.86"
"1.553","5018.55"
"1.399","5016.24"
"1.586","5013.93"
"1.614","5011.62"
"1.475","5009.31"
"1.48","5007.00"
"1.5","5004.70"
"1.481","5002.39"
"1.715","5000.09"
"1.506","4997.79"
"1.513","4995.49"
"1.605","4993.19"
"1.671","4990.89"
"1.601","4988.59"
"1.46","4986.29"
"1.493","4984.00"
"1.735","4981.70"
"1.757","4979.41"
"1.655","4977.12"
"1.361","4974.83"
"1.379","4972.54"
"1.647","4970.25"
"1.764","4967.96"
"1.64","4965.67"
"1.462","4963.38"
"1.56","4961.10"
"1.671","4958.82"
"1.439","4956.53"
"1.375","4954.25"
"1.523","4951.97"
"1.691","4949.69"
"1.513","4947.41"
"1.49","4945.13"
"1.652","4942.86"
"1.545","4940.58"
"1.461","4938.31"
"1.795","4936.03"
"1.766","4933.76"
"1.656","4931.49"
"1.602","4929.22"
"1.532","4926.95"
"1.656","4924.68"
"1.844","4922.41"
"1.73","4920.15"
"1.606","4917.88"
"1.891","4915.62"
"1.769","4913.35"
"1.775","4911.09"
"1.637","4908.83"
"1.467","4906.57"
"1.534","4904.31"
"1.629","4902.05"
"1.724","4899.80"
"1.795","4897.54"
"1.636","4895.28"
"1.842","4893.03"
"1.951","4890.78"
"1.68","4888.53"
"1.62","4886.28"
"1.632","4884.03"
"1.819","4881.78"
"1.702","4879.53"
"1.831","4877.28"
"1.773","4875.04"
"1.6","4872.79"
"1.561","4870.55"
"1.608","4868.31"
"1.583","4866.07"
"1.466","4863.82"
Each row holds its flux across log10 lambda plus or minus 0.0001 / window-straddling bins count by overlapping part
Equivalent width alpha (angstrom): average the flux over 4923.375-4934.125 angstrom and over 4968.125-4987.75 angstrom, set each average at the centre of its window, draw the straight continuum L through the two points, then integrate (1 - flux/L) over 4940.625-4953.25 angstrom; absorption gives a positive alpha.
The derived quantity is 0.3 angstrom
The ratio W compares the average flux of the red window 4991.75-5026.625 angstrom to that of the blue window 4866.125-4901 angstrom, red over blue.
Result 0.90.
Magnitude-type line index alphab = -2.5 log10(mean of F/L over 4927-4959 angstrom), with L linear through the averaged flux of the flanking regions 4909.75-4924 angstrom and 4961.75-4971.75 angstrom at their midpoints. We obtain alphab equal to 0.07 mag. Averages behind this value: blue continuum 1.76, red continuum 1.62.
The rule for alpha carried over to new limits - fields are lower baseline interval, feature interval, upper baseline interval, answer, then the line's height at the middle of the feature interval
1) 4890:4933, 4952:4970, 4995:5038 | 0.57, 1.61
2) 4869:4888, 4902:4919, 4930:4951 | -0.14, 1.65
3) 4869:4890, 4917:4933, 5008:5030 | -0.25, 1.64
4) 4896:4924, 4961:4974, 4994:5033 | 0.24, 1.6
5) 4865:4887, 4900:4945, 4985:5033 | -0.90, 1.63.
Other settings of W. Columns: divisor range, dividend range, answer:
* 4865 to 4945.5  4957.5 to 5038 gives 0.92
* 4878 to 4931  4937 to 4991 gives 0.92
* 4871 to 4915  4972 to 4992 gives 0.92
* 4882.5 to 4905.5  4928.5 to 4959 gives 0.93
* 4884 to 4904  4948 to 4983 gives 0.92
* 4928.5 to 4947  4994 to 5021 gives 0.95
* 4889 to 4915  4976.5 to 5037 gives 0.91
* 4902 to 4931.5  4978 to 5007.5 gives 0.95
